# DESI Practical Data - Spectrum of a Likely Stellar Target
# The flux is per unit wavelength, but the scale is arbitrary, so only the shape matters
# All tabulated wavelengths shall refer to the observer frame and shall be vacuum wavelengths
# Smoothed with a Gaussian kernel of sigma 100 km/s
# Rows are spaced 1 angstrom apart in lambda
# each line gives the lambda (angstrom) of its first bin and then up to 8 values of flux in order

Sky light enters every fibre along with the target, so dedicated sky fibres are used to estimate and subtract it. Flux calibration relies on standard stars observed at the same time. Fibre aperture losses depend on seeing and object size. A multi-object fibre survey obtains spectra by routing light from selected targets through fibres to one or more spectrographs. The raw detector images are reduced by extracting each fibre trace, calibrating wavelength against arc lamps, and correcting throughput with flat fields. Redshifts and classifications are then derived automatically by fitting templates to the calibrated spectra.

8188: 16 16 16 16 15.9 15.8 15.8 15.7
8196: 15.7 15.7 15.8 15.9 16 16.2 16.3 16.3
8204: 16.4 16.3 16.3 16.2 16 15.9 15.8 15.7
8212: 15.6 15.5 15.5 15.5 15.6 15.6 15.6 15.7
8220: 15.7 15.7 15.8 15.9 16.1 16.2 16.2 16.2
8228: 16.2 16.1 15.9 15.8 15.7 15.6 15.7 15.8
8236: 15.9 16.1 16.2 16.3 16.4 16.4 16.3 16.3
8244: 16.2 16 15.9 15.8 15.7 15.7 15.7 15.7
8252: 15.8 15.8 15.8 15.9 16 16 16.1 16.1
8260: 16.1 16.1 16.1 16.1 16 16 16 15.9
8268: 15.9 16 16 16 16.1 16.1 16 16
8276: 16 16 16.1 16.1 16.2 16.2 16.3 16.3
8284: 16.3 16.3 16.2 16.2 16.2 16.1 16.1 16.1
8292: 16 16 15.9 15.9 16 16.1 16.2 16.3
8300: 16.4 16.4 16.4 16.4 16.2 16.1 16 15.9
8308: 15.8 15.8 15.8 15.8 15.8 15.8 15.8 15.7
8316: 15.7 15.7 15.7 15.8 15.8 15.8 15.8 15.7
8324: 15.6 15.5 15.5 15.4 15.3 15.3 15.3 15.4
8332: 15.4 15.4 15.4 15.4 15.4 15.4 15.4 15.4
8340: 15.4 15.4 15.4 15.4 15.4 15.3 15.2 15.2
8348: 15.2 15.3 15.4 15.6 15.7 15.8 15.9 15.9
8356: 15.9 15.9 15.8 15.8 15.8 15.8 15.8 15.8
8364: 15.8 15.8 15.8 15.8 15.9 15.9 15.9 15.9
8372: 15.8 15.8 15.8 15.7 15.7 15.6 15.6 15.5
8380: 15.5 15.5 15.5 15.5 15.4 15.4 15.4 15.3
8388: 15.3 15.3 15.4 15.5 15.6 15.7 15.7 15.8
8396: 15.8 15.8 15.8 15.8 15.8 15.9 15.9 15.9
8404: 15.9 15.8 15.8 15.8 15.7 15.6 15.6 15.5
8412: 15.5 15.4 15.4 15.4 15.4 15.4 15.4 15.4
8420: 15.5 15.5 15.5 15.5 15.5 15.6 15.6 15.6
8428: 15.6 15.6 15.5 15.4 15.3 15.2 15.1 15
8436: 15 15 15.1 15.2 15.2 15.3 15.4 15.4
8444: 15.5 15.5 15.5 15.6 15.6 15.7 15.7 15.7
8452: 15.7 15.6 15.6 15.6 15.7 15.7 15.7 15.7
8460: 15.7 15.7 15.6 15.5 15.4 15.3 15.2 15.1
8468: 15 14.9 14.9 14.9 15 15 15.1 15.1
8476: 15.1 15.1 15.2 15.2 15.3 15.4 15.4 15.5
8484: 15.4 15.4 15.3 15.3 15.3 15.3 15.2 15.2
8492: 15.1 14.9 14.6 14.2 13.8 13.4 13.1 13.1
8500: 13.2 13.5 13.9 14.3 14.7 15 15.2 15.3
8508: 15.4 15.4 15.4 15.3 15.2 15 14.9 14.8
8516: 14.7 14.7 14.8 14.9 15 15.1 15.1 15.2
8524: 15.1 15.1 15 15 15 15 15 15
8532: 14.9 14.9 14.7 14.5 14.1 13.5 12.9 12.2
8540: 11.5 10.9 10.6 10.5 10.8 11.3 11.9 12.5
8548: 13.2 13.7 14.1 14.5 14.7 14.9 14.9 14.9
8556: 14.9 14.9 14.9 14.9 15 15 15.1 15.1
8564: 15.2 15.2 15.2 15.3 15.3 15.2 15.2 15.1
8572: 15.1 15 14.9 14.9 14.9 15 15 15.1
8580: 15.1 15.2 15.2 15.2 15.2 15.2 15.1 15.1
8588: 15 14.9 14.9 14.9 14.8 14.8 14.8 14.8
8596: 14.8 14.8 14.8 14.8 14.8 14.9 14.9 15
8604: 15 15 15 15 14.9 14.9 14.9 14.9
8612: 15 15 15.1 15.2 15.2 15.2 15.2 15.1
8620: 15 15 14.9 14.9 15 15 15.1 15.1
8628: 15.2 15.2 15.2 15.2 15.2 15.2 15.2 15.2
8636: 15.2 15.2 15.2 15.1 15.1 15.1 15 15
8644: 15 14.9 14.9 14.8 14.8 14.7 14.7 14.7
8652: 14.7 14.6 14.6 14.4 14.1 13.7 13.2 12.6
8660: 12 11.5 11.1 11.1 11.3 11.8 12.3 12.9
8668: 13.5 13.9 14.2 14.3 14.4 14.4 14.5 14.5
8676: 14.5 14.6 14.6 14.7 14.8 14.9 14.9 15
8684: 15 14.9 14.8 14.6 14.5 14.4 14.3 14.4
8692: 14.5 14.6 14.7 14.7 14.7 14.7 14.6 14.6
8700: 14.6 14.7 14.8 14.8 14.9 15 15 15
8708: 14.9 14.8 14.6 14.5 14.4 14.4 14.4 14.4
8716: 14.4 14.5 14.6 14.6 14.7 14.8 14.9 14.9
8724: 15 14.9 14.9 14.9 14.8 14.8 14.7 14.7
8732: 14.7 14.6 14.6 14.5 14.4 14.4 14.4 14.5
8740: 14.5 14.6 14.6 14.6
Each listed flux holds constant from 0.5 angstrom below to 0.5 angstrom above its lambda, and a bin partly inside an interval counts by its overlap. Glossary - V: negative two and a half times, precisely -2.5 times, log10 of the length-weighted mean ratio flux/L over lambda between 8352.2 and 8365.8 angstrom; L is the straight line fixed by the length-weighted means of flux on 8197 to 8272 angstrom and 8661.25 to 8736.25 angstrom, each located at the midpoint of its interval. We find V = -0.020 mag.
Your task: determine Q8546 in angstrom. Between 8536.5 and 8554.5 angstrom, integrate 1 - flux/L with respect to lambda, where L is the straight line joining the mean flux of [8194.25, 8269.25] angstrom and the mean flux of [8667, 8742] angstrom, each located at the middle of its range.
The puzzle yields 2.8 angstrom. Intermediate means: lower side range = 15.9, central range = 12.7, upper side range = 14.6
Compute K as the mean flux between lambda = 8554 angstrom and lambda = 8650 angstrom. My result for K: 15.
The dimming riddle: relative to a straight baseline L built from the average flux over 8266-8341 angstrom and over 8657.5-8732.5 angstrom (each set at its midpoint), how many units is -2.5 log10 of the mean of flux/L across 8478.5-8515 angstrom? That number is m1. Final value 0.02 mag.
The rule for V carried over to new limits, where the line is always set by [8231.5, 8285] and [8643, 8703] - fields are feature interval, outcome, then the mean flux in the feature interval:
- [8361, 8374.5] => -0.021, 15.8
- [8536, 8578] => 0.048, 14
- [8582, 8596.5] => -0.033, 15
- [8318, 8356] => 0.012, 15.5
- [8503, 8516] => -0.014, 15.1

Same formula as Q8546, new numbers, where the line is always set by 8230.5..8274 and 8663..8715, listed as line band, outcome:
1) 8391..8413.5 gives -0.43 angstrom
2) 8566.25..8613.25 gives -0.80 angstrom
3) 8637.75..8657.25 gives -0.31 angstrom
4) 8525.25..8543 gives 1.44 angstrom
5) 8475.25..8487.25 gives -0.12 angstrom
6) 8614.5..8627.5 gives -0.39 angstrom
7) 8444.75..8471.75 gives -0.44 angstrom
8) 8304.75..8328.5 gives 0.02 angstrom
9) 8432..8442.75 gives 0.10 angstrom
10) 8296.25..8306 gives -0.28 angstrom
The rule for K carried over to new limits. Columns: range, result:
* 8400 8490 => 15.4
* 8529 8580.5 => 14.2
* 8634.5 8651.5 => 15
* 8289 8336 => 15.8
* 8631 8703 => 14.3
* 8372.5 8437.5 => 15.5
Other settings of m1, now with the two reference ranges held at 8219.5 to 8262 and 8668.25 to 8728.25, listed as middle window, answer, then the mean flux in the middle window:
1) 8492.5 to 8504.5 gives 0.10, 13.9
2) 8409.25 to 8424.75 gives 0.00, 15.5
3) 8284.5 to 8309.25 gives -0.02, 16.1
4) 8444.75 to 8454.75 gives -0.02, 15.6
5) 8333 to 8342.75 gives 0.02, 15.4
